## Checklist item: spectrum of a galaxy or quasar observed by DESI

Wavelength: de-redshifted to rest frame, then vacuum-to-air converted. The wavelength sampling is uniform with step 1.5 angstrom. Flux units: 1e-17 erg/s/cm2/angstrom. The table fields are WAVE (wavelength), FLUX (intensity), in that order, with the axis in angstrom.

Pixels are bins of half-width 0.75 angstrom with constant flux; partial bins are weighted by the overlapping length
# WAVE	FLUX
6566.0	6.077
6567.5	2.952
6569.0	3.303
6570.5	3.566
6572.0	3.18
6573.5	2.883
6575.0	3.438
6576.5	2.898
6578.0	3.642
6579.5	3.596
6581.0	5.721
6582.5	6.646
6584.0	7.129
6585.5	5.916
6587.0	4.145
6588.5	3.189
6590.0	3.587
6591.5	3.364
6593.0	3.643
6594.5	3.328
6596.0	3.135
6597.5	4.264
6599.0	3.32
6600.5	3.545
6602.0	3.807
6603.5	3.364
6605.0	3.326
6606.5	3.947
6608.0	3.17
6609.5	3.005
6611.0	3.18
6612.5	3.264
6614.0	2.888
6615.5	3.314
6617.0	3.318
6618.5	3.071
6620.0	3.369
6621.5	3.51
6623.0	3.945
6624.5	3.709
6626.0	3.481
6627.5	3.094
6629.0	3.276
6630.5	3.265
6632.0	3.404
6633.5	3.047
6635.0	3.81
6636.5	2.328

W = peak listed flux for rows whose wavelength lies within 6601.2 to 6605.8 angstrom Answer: 3.807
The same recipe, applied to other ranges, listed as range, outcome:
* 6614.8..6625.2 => 3.945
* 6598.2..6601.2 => 3.545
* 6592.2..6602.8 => 4.264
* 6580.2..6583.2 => 6.646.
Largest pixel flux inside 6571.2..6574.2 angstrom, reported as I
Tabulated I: 3.18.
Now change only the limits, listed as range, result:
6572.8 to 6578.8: 3.642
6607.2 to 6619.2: 3.318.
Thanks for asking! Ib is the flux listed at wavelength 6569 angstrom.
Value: 3.303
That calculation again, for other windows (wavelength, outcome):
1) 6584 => 7.129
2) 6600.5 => 3.545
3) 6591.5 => 3.364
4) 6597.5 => 4.264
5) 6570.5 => 3.566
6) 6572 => 3.18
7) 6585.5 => 5.916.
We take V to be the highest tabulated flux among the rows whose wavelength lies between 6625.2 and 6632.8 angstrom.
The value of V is 3.481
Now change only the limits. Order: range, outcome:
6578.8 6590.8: 7.129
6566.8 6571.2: 3.566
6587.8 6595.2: 3.643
